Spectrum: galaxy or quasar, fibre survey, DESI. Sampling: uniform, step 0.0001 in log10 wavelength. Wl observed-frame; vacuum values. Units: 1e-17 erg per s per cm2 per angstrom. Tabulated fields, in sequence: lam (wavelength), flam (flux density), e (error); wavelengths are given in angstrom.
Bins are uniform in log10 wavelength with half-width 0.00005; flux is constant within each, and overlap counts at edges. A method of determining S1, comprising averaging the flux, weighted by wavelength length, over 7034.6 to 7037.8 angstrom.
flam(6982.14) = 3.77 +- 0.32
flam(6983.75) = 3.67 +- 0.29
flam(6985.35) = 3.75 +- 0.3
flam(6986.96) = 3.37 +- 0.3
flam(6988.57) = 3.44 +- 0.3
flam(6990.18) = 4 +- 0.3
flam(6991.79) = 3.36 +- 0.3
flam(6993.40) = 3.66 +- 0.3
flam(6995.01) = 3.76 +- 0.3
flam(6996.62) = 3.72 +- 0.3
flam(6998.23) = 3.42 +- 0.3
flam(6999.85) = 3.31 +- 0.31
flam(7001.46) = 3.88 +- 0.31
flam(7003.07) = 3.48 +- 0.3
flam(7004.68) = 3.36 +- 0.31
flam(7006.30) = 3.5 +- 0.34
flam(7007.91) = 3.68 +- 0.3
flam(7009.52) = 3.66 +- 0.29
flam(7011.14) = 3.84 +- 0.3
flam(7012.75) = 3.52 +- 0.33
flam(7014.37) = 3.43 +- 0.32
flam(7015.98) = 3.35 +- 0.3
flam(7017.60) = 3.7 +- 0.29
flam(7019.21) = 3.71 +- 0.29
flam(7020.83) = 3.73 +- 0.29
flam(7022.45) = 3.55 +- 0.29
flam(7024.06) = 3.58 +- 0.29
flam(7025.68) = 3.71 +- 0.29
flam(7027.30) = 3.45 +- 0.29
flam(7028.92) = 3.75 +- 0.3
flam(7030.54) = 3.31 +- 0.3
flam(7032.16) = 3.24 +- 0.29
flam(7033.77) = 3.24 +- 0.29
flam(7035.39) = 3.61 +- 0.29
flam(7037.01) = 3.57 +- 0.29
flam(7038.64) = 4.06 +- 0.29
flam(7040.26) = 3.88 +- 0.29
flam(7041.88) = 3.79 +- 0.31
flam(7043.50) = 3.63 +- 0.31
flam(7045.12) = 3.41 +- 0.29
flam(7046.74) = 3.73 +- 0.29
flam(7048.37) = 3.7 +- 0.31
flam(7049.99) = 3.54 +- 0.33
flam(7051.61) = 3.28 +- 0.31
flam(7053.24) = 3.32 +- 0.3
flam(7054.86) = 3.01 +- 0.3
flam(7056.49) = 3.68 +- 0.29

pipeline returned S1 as 3.59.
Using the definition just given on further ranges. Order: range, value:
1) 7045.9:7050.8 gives 3.66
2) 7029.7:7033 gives 3.29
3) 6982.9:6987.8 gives 3.6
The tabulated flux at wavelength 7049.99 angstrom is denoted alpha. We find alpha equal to 3.54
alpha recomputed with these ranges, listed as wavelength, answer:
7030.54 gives 3.31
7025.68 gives 3.71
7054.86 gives 3.01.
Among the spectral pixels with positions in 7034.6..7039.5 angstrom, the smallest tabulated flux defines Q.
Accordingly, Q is 3.57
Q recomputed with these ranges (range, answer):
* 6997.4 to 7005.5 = 3.31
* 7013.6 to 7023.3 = 3.35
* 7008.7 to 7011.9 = 3.66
